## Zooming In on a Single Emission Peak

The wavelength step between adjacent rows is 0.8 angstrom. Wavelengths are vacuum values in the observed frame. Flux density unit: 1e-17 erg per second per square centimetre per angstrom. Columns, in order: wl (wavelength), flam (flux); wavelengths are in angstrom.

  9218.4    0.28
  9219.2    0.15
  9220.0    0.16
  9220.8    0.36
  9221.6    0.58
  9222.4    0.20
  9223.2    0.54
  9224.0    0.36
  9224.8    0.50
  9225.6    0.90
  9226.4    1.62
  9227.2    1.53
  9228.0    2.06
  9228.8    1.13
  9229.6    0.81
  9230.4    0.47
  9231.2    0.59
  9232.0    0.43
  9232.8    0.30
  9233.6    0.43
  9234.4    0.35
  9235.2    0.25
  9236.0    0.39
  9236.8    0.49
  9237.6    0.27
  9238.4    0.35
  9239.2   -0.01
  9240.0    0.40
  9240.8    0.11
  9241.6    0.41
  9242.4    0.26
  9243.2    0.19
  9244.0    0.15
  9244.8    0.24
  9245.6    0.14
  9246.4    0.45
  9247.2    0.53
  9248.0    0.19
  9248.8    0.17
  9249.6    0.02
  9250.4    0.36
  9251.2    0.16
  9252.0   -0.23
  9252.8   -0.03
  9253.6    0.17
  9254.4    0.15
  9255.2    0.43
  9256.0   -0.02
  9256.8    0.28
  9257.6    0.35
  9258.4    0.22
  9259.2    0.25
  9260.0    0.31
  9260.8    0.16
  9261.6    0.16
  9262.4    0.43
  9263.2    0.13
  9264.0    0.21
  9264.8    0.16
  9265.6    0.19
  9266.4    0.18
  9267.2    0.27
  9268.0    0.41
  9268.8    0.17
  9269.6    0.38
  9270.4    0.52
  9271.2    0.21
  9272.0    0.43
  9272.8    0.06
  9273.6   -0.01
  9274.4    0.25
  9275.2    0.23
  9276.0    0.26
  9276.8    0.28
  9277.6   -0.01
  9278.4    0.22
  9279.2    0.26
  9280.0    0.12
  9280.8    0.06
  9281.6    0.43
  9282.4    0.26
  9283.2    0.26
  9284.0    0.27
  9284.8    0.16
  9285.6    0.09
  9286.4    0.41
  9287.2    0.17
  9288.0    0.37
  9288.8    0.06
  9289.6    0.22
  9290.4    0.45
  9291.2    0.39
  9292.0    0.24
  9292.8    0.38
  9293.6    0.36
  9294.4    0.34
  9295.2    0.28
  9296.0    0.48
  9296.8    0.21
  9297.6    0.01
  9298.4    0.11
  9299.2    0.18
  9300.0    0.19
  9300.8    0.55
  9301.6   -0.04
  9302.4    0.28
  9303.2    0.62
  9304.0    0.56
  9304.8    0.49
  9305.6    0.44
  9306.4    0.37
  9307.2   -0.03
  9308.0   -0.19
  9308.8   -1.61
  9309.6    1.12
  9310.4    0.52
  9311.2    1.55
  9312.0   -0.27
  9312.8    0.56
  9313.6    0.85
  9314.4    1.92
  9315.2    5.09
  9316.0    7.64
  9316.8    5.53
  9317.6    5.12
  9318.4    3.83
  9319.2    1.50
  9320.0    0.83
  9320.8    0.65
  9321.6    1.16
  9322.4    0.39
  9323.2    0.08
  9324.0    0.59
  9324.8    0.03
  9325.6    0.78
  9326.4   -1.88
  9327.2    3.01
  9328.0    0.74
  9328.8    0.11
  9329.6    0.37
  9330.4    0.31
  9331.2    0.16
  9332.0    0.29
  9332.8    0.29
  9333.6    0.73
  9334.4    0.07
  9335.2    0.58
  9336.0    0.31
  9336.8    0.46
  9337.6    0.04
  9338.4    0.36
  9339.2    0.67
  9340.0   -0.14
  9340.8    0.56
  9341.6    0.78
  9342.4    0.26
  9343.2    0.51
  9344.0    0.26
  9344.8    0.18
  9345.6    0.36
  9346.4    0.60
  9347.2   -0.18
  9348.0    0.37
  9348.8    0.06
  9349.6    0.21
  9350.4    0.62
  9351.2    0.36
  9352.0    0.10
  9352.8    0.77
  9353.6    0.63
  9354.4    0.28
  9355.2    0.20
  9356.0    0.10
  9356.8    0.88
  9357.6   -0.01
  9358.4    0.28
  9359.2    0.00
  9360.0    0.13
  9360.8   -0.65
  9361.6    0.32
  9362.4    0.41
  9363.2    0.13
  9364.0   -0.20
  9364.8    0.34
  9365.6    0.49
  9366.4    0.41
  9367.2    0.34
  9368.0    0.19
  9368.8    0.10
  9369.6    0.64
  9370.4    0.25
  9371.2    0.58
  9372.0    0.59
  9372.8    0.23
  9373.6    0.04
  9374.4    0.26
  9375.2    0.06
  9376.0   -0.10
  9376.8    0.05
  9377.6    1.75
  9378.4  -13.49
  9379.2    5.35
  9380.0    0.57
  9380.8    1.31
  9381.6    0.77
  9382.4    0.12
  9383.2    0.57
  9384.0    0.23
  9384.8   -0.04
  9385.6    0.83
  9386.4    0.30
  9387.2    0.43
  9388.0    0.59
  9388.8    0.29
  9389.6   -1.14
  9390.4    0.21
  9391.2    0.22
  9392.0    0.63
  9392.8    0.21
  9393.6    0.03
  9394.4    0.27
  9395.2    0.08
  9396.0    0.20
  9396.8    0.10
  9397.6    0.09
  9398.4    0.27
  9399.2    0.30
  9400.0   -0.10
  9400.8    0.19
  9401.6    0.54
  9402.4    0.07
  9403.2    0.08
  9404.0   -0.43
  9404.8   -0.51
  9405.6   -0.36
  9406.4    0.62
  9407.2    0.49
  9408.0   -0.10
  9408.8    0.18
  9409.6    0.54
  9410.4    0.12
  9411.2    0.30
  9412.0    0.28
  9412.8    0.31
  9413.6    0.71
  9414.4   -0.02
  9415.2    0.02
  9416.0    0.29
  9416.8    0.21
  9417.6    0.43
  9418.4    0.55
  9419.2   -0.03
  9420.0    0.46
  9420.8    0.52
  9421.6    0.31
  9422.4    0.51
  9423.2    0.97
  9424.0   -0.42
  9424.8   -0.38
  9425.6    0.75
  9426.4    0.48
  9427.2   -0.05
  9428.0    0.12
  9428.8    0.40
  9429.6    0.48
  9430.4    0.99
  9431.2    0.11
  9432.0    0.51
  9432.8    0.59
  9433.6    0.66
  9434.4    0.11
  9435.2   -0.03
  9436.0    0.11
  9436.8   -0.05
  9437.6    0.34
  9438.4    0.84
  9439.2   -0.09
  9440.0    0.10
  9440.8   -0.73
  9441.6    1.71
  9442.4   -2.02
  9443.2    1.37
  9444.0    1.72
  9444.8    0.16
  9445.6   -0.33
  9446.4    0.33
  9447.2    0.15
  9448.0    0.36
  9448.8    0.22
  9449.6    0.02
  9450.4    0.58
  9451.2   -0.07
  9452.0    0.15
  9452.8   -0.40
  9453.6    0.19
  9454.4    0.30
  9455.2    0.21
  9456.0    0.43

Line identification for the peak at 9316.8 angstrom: [O III] 5007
